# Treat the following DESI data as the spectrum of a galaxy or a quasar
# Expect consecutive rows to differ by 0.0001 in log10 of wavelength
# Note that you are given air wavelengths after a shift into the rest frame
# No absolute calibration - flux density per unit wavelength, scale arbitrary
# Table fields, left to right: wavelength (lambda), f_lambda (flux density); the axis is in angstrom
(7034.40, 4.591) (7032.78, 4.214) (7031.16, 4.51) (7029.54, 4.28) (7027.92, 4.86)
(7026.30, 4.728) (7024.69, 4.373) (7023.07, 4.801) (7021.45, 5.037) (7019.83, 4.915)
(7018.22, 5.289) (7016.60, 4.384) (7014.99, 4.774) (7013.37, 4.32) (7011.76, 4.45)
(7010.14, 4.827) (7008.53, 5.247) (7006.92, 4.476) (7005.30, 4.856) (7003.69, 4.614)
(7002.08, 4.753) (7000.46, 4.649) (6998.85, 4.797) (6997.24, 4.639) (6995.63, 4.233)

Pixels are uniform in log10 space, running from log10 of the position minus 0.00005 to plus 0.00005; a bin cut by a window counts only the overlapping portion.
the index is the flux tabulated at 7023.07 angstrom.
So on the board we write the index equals 4.801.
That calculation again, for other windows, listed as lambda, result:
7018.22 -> 5.289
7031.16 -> 4.51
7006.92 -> 4.476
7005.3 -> 4.856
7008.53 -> 5.247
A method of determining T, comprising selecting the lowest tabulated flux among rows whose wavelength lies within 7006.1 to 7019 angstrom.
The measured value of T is 4.32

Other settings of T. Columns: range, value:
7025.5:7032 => 4.28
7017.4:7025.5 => 4.373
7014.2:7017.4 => 4.384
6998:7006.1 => 4.614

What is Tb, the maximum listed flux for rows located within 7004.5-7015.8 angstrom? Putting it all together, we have 5.247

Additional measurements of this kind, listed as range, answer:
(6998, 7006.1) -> 4.856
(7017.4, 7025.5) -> 5.289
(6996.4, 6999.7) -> 4.797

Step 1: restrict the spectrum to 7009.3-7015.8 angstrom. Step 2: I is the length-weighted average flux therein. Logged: 4.6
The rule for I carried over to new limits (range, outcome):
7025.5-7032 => 4.59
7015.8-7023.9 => 4.88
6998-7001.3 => 4.72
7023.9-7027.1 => 4.56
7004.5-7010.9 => 4.85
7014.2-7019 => 4.81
